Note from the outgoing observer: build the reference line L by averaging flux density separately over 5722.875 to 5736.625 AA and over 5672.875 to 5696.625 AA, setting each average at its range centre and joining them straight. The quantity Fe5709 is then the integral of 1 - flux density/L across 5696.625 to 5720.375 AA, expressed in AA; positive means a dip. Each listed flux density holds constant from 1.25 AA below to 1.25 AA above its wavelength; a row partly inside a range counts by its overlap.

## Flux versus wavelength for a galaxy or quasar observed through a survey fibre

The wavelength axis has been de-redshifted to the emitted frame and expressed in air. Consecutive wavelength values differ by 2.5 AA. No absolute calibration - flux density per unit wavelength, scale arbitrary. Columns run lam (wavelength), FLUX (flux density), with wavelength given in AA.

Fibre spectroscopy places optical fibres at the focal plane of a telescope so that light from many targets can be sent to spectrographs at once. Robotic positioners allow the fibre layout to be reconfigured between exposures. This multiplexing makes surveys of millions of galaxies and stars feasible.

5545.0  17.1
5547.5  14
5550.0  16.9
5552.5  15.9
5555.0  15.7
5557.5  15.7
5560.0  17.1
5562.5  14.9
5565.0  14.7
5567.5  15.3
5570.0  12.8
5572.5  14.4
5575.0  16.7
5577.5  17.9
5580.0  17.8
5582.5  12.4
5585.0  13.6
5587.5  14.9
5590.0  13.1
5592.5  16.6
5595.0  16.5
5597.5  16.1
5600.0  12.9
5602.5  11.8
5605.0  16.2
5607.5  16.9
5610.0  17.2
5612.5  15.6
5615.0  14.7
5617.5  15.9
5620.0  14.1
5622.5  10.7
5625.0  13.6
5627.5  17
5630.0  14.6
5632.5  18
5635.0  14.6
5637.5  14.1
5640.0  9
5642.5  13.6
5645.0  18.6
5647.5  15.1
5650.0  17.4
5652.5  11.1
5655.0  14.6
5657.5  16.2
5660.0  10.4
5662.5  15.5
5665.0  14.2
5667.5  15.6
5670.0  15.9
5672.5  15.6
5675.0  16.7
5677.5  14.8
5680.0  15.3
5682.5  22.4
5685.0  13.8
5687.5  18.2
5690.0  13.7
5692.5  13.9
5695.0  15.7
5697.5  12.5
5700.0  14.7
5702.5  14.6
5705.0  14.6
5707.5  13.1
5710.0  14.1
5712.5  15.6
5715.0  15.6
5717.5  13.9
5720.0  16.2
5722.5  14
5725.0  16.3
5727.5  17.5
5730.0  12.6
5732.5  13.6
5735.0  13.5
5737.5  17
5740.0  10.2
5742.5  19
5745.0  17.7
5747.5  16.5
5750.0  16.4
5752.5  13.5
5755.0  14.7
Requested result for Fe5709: 1.3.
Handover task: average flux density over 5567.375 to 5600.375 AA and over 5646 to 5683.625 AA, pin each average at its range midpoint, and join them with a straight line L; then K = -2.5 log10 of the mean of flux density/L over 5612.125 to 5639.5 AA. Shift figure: 0.046 mag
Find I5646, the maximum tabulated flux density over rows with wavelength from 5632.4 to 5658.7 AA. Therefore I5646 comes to 18.6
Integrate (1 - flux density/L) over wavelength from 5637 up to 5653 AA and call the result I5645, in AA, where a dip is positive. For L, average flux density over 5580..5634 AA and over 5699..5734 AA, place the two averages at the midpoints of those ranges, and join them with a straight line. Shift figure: 0.6 AA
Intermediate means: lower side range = 14.9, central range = 14.3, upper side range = 14.7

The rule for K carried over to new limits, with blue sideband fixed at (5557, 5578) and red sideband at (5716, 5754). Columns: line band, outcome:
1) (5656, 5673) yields 0.04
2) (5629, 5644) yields 0.09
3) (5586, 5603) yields 0.05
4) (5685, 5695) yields 0.01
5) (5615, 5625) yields 0.12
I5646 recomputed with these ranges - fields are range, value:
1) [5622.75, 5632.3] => 17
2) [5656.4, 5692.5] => 22.4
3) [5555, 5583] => 17.9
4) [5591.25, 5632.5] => 18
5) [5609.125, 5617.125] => 17.2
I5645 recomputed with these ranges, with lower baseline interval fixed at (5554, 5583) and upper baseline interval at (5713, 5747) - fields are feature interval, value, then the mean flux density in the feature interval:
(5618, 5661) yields 3.0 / 14.3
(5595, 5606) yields 0.7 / 14.5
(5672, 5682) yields -0.5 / 16.1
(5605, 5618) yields -0.5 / 16.1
